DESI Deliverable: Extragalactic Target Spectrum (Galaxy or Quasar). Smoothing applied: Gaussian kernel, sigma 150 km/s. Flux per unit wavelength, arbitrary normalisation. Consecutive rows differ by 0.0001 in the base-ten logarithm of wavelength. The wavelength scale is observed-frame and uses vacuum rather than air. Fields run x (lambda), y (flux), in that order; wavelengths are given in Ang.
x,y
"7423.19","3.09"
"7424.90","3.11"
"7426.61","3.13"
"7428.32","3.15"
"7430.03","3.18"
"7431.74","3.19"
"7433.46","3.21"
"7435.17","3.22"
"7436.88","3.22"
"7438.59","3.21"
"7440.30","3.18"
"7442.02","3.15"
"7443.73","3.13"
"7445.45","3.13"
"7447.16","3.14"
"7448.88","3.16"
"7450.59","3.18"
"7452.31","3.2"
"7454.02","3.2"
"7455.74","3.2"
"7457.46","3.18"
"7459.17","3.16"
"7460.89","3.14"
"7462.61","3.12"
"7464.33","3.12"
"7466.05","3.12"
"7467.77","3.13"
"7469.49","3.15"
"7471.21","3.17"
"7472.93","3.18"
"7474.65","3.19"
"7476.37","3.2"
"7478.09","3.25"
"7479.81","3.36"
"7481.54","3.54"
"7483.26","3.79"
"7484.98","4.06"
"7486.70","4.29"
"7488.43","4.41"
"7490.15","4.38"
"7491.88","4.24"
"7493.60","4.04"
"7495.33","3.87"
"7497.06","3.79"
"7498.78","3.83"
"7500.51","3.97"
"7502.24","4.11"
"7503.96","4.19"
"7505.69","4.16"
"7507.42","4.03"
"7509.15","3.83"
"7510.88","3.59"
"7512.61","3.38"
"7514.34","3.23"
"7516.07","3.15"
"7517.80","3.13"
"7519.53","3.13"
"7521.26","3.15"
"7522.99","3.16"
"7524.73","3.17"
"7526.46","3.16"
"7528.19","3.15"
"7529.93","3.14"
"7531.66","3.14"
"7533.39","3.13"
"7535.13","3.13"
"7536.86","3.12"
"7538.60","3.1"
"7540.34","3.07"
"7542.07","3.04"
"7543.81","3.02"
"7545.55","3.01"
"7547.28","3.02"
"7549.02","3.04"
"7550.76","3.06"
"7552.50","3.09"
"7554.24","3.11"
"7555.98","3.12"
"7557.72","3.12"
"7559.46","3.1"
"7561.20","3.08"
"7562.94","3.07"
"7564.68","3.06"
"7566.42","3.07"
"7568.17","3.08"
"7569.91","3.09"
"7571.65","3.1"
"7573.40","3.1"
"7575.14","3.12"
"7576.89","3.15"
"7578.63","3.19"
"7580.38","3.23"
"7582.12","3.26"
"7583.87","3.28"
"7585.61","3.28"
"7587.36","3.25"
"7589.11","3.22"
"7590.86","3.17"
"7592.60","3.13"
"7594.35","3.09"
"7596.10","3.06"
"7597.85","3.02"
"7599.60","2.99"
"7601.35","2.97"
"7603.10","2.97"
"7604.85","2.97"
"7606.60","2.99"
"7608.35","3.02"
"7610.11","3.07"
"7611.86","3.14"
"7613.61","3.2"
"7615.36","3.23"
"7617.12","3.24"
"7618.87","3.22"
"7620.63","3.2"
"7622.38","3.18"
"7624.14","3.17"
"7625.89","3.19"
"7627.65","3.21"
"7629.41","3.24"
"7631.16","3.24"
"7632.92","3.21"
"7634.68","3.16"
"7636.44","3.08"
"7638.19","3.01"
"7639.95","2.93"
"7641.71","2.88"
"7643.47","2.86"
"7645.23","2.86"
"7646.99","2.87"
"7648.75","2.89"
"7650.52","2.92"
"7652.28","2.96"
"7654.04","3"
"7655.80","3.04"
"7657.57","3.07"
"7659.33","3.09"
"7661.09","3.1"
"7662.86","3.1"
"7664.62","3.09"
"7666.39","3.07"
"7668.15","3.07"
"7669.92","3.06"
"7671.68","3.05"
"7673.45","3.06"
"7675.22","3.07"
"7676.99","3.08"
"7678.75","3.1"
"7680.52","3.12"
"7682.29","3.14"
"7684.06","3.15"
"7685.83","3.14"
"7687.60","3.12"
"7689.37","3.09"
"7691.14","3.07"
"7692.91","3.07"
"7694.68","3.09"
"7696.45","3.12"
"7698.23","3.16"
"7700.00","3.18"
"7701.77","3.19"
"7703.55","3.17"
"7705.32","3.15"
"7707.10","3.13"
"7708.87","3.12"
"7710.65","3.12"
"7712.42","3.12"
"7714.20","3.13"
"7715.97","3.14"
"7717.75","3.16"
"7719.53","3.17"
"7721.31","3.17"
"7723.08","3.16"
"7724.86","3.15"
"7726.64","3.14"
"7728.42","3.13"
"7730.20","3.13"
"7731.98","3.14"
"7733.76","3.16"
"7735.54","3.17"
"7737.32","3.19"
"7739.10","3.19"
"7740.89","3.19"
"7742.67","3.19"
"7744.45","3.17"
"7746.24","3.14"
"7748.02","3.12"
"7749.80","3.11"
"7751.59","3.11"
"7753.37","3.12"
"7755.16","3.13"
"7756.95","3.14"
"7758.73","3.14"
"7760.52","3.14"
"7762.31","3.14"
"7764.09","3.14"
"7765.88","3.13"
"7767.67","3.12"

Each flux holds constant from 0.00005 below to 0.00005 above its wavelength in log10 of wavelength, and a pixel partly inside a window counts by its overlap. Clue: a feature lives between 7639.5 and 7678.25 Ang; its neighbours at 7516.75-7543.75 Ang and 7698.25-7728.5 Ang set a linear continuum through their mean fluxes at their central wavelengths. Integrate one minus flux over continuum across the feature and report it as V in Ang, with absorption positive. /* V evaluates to 1.7 Ang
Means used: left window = 3.13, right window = 3.15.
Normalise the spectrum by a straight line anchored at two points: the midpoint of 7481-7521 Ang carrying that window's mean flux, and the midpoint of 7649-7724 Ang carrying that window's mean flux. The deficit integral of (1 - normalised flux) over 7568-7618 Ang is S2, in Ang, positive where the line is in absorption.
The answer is 4.91 Ang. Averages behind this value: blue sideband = 3.82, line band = 3.13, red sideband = 3.1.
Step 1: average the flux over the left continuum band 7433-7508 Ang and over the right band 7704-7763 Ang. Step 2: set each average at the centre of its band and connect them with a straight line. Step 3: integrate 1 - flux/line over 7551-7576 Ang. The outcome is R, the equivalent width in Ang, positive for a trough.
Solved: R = 2.06 Ang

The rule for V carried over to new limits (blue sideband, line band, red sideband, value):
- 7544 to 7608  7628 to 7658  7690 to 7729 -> 1.0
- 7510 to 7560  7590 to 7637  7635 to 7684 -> -0.9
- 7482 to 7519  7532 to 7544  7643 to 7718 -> 2.0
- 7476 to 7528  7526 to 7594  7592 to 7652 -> 5.2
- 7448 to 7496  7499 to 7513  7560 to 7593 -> -2.3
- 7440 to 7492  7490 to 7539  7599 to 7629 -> -3.5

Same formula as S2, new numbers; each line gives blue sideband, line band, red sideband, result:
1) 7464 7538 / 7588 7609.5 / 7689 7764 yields 2.0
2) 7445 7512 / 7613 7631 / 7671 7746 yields 0.5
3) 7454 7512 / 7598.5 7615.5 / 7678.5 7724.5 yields 1.5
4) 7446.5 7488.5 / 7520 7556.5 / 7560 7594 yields 1.3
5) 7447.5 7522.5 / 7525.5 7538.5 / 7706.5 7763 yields 1.2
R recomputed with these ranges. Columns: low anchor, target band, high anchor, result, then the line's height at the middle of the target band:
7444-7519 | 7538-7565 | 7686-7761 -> 2.7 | 3.41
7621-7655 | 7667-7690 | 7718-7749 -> 0.0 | 3.1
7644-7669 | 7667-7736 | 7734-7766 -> -1.1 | 3.08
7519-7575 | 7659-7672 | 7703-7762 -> 0.2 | 3.13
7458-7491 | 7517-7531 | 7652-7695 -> 0.9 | 3.37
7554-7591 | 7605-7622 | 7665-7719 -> 0.0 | 3.14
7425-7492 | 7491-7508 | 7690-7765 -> -3.7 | 3.3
